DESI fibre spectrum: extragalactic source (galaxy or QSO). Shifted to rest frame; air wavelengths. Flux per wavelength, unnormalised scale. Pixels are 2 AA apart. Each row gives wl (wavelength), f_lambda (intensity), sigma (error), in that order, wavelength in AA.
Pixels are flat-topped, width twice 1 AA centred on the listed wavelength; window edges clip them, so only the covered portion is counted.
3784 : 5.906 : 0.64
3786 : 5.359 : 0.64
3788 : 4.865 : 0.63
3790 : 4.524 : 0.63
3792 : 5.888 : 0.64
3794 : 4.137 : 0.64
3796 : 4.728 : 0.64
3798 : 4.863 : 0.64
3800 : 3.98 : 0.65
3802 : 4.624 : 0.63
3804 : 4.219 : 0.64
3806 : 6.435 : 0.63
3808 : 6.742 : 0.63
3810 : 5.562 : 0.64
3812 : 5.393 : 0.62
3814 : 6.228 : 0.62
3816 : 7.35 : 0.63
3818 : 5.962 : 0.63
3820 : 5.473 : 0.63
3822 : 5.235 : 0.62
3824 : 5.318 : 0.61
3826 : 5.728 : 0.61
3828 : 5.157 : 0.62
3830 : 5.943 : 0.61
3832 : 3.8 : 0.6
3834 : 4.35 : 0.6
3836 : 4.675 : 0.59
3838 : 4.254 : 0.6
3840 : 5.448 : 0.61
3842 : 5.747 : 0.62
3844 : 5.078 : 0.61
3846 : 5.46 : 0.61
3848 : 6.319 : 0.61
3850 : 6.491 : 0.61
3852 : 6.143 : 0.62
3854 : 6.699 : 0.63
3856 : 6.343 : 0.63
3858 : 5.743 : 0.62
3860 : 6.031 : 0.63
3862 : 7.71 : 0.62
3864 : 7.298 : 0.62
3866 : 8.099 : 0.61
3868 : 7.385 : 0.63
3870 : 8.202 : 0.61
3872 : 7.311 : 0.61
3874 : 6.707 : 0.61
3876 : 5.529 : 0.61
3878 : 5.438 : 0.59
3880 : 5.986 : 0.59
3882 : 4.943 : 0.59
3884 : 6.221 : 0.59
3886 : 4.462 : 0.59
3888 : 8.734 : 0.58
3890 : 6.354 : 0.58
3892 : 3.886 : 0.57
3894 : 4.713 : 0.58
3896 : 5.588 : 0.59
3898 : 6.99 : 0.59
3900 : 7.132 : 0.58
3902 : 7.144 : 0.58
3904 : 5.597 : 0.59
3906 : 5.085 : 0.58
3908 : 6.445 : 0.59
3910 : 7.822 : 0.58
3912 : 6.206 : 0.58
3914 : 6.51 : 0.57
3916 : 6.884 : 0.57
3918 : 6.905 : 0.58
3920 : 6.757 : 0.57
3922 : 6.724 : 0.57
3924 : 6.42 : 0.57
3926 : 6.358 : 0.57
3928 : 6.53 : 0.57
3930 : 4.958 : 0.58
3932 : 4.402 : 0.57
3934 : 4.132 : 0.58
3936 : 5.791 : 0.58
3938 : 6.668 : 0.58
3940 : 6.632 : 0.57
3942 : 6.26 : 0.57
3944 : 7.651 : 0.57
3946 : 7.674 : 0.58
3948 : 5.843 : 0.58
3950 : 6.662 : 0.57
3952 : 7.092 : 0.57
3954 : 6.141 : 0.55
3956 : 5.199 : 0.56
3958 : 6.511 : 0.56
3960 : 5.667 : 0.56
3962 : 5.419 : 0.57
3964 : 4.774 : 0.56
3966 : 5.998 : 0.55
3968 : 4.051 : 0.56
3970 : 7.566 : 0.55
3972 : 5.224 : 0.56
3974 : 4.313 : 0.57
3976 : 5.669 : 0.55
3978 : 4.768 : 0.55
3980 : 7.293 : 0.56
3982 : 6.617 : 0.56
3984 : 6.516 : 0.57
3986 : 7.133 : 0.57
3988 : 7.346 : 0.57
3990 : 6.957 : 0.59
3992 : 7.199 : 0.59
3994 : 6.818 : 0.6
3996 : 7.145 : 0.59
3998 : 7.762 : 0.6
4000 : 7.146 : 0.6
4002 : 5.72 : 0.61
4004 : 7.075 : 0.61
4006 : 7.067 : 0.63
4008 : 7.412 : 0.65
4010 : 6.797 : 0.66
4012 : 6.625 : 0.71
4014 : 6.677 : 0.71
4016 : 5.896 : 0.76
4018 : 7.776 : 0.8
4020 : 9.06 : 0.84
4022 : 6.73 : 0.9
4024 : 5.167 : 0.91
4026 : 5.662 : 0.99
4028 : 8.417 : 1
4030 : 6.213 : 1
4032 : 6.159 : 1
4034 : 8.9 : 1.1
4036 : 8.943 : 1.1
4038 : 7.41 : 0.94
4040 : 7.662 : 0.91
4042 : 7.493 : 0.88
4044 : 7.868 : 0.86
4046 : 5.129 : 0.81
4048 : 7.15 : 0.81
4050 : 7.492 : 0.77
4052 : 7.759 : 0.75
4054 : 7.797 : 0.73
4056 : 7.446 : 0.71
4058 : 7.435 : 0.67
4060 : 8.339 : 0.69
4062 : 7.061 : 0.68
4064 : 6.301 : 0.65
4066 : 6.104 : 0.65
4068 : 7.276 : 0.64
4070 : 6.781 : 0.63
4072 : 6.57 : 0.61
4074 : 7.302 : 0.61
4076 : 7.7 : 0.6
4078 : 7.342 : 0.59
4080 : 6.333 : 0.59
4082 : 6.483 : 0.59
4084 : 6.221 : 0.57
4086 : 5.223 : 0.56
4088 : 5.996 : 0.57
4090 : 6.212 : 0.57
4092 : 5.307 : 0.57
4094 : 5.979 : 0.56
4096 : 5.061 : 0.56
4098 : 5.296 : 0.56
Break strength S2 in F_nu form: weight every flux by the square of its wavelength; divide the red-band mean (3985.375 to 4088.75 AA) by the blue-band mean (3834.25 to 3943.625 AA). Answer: 1.23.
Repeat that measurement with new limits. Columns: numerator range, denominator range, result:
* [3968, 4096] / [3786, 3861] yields 1.39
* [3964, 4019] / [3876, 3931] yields 1.10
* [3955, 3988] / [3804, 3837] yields 1.14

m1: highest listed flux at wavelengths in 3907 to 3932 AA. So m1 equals 7.822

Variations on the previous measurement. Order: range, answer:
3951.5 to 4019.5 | 7.776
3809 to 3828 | 7.35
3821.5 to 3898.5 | 8.734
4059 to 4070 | 8.339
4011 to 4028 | 9.06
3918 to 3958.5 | 7.674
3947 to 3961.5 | 7.092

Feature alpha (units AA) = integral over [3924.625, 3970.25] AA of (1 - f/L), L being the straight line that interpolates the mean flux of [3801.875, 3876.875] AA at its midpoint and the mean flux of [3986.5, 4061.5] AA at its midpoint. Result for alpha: 4.8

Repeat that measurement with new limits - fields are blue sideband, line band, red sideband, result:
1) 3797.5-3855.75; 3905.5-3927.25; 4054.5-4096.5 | -2.55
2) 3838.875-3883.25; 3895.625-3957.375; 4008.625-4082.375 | 2.72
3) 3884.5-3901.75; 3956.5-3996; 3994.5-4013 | 3.71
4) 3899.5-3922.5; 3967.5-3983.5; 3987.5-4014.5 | 2.58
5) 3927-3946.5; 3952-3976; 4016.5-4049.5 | 2.85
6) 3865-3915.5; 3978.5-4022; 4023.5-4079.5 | -0.61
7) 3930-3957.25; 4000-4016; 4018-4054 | 0.44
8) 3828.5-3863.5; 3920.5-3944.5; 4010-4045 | 1.42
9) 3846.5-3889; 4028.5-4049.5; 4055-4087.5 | -1.59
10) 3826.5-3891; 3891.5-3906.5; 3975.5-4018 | 1.01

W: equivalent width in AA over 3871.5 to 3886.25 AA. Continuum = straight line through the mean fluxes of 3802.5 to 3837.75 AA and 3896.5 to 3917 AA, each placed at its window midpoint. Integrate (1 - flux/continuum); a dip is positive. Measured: 0.8 AA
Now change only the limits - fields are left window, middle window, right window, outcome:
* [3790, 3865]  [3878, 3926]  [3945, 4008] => -2.1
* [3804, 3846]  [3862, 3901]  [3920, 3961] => -4.0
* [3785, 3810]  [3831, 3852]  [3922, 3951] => 0.8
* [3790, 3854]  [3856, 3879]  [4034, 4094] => -4.7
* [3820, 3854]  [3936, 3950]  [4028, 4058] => -0.6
